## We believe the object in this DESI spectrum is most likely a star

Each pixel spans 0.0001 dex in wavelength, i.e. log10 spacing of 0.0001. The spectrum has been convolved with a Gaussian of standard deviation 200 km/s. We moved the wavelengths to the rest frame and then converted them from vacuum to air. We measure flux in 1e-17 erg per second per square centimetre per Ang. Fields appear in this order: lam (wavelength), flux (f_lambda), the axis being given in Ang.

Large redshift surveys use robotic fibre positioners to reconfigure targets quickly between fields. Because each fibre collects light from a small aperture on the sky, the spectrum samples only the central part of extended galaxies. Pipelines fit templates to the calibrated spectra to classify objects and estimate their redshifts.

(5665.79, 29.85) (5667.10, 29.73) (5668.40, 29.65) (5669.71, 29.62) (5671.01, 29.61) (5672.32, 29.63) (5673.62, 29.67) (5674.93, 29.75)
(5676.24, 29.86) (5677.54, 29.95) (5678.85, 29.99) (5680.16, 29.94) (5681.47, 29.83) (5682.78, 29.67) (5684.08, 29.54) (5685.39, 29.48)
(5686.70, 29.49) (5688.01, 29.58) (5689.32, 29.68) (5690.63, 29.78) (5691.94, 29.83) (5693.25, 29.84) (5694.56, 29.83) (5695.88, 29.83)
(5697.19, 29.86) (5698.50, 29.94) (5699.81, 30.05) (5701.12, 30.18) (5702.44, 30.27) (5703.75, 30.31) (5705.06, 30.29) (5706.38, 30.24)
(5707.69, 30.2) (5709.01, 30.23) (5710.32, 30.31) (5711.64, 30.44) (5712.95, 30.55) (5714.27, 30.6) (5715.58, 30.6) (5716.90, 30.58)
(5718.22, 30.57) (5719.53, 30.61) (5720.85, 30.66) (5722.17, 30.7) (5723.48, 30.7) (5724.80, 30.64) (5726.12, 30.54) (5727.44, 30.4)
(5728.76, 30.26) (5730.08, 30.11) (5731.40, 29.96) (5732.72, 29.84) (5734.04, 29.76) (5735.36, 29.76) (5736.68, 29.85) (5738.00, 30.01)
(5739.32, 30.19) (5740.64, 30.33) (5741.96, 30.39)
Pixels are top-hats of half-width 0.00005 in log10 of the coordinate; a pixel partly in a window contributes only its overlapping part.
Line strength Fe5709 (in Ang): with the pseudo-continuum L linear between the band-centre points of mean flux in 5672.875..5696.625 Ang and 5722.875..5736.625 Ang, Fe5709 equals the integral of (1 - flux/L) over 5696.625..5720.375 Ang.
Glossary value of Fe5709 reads -0.3 Ang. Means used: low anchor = 29.8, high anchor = 30.2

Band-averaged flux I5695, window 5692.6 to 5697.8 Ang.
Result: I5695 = 29.8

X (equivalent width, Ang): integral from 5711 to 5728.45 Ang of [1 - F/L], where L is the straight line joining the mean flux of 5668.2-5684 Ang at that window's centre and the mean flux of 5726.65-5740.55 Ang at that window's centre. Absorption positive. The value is -0.35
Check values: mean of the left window 29.8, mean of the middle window 30.6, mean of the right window 30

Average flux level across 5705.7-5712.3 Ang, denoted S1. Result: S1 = 30.3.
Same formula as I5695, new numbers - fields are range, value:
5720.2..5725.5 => 30.7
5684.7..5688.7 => 29.5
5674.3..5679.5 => 29.9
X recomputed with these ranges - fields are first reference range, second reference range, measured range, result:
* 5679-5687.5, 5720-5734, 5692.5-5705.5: -0.1 Ang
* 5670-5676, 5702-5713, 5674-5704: 0.1 Ang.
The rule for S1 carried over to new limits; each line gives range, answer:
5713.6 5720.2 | 30.6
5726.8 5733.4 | 30.1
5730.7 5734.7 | 29.9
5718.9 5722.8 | 30.6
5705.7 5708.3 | 30.2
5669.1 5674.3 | 29.7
